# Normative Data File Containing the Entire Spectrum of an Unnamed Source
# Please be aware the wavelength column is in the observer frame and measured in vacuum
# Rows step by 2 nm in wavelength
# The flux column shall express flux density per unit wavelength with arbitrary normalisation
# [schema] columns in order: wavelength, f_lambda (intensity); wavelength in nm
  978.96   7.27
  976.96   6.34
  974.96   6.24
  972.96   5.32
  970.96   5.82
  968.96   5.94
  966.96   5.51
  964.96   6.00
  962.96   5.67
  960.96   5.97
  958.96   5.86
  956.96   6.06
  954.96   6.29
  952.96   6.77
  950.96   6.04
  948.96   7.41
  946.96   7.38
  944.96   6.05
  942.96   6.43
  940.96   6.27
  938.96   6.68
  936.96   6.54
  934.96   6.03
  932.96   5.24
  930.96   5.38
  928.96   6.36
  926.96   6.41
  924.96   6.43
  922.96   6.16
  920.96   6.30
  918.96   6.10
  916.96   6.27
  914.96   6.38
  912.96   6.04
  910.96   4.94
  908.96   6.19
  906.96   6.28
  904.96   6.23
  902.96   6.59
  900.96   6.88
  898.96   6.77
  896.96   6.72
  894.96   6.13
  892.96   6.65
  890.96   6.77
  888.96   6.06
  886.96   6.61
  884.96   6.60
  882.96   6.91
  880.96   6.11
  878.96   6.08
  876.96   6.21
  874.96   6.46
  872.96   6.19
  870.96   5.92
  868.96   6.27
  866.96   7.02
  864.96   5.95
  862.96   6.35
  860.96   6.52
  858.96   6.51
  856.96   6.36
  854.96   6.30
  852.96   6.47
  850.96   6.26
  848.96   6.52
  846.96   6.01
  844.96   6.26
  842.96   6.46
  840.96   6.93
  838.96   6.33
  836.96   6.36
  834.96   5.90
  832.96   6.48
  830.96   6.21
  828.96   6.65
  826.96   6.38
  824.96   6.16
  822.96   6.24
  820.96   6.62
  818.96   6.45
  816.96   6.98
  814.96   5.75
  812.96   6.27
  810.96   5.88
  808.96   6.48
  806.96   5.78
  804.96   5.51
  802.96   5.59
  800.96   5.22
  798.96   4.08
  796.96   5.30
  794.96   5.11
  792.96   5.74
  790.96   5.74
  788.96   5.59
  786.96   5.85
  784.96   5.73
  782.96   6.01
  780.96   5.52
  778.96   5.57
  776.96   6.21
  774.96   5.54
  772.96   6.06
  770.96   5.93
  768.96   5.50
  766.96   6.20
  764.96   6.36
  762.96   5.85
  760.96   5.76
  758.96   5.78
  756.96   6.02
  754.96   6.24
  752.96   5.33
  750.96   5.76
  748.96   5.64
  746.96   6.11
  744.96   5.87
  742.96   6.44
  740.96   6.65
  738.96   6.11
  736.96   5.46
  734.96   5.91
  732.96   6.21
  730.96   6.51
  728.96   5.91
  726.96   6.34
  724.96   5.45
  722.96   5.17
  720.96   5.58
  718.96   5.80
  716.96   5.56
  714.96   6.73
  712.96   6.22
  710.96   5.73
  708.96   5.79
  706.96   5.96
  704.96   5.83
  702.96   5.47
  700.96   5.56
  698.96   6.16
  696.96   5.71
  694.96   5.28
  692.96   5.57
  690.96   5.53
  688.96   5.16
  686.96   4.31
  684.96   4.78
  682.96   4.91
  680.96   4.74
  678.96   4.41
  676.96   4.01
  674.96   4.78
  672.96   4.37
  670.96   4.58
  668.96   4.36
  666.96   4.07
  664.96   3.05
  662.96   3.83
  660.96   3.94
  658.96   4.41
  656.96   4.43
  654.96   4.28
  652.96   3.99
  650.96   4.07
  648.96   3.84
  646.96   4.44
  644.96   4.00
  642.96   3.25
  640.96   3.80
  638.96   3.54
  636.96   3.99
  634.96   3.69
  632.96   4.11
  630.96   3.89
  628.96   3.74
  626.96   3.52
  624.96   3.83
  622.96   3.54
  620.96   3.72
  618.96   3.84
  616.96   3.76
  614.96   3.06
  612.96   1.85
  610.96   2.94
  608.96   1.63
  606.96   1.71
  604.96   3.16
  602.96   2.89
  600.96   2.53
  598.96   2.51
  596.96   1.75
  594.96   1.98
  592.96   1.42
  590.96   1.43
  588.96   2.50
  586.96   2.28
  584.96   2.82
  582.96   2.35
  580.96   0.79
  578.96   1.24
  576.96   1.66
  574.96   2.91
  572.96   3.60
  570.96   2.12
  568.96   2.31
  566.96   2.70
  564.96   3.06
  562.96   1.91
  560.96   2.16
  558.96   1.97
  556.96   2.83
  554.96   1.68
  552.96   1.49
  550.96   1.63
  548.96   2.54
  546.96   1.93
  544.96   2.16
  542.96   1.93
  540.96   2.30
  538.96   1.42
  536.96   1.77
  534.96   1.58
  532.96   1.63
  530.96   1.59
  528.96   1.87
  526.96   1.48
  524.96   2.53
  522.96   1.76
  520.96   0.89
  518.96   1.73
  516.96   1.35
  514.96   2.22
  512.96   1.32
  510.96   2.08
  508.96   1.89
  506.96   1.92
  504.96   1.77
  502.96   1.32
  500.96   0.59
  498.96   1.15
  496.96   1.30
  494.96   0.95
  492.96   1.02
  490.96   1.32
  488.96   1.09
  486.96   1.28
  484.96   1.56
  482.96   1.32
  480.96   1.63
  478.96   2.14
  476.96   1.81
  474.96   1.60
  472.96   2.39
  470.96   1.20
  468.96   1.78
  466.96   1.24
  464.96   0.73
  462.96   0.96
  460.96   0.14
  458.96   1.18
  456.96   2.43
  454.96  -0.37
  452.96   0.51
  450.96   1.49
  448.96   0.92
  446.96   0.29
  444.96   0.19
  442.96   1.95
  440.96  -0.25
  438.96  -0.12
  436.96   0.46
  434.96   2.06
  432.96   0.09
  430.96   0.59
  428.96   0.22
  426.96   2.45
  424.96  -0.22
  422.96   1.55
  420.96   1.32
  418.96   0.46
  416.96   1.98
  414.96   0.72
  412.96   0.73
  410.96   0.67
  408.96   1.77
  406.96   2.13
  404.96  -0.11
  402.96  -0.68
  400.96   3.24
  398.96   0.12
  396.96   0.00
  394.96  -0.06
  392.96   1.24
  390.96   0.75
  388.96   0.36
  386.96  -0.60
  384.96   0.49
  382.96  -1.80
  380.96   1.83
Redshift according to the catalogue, 0.55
